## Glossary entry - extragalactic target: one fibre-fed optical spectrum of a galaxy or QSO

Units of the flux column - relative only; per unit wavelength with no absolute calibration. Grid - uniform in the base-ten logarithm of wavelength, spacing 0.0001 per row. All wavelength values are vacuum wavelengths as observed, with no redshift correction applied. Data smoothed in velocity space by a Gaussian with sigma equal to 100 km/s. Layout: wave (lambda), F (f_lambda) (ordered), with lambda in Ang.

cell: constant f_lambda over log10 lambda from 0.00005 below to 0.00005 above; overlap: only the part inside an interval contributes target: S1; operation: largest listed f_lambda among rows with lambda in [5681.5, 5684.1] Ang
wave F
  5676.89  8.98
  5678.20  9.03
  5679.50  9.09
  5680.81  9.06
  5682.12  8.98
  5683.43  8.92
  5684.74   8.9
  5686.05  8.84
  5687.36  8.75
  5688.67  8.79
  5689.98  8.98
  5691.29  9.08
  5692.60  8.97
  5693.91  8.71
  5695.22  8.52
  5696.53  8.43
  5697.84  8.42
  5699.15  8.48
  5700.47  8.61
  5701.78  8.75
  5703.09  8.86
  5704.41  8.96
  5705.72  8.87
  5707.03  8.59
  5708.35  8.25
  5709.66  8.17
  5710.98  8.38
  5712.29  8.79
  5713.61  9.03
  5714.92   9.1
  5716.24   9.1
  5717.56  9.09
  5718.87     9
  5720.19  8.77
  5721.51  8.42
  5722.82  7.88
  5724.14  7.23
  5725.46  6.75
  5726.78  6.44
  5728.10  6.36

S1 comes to 8.98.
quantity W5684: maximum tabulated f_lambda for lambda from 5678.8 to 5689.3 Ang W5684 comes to 9.09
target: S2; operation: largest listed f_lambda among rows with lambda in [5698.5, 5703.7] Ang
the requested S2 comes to 8.86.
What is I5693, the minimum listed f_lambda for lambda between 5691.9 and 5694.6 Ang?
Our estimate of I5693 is 8.71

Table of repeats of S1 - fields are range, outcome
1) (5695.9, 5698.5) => 8.43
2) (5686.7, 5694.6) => 9.08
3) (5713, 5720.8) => 9.1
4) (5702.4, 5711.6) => 8.96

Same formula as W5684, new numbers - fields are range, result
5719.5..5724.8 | 8.77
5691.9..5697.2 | 8.97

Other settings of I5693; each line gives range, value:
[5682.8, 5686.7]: 8.84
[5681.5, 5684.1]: 8.92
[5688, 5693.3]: 8.79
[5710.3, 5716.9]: 8.38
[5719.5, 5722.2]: 8.42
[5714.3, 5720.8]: 8.77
